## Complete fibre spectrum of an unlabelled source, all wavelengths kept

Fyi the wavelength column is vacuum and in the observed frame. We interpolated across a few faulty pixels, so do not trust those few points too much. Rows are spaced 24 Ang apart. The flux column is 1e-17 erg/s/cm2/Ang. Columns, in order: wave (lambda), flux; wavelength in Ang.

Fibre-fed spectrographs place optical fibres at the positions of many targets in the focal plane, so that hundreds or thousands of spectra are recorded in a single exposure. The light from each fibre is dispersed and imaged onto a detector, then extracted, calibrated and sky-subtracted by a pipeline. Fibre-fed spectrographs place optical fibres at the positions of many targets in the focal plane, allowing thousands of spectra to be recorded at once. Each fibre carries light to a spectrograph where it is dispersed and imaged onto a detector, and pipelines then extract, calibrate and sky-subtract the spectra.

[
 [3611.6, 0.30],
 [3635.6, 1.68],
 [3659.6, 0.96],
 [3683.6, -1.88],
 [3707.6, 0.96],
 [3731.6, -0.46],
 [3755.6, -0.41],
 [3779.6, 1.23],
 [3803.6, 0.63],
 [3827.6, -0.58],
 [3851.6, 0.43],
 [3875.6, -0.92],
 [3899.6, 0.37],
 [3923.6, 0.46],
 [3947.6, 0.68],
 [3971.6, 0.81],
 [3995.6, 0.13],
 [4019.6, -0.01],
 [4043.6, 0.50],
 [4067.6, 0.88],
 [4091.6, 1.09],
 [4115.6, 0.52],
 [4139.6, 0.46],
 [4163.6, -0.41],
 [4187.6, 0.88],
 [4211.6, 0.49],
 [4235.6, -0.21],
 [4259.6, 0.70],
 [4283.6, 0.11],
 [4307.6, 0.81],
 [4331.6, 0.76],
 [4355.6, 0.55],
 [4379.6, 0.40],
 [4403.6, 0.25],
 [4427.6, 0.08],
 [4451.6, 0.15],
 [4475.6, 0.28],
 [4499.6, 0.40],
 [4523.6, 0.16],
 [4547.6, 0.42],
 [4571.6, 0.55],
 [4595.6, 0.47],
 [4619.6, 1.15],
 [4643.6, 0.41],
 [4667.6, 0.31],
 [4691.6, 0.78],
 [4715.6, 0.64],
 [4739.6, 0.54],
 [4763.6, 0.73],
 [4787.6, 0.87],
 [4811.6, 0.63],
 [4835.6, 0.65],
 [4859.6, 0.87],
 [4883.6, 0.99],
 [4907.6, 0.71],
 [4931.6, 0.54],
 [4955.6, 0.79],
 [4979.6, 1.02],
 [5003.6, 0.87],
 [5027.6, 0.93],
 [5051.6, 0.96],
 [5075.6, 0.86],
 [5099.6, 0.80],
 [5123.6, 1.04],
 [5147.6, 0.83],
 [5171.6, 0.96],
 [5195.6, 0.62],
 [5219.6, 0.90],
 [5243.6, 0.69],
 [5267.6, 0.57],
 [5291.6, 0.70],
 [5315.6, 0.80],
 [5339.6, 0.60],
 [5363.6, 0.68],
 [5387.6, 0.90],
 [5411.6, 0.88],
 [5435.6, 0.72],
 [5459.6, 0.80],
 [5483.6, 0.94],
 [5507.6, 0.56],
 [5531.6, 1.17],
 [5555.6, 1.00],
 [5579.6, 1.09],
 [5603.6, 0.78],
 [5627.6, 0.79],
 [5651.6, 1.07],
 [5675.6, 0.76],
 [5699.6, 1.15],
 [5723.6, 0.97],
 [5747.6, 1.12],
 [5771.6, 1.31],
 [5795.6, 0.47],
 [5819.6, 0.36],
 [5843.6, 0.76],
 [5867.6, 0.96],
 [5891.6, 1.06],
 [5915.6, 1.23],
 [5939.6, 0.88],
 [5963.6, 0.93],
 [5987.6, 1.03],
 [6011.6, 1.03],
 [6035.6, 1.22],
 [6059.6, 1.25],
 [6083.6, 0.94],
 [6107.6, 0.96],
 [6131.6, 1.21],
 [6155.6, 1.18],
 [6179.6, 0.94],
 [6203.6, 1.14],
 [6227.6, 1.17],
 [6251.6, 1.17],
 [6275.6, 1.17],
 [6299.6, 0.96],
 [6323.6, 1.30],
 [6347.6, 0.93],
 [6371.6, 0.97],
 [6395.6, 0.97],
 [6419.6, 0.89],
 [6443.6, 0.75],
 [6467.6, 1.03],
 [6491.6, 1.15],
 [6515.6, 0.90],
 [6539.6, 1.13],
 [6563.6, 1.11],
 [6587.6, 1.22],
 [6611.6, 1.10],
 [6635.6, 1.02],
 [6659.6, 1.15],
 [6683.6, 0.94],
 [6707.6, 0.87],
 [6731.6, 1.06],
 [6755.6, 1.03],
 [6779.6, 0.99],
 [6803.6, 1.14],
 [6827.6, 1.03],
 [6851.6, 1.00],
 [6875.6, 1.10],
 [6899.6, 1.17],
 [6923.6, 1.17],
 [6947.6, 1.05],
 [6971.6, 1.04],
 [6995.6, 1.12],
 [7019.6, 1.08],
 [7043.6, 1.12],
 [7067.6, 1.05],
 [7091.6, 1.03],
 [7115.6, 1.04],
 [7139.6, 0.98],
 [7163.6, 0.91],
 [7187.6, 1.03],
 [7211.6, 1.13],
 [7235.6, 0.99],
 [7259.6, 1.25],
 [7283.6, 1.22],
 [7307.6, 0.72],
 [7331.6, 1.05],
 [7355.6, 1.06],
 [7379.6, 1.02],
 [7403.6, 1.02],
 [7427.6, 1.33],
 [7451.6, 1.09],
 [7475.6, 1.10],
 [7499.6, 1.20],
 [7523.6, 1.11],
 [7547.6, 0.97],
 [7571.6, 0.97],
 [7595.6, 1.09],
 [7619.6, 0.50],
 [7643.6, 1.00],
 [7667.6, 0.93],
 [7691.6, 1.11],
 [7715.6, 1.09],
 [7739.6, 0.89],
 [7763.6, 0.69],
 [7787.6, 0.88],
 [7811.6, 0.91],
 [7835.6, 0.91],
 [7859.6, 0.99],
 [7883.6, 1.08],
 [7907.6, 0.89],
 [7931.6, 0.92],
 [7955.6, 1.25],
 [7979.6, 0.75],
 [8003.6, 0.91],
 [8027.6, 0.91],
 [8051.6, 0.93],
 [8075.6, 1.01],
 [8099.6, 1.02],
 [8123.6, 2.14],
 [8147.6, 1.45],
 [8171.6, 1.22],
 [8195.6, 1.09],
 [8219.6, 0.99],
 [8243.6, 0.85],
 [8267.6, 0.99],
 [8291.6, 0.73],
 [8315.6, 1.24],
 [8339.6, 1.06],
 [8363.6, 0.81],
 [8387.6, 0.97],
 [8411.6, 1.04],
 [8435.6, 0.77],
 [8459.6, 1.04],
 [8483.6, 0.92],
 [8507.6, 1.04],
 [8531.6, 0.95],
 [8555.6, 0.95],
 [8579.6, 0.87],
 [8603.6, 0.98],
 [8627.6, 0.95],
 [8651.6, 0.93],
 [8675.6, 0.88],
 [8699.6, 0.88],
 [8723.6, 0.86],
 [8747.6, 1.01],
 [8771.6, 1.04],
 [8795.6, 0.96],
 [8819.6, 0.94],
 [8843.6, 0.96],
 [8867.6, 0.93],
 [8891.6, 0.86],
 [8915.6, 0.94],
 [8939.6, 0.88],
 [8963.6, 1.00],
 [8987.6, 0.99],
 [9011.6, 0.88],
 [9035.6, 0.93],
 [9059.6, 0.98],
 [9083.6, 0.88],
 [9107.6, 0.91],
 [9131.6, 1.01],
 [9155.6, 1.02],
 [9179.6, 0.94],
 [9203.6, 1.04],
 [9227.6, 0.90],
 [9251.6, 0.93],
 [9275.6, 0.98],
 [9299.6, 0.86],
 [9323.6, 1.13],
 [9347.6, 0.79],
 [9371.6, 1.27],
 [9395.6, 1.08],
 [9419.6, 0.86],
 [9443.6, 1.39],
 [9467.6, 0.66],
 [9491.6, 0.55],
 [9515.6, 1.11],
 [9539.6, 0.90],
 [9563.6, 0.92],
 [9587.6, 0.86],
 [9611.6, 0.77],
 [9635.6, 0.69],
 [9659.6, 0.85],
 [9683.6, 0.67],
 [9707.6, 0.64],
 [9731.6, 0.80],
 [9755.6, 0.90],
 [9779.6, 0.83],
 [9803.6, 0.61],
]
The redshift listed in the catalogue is 0.24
